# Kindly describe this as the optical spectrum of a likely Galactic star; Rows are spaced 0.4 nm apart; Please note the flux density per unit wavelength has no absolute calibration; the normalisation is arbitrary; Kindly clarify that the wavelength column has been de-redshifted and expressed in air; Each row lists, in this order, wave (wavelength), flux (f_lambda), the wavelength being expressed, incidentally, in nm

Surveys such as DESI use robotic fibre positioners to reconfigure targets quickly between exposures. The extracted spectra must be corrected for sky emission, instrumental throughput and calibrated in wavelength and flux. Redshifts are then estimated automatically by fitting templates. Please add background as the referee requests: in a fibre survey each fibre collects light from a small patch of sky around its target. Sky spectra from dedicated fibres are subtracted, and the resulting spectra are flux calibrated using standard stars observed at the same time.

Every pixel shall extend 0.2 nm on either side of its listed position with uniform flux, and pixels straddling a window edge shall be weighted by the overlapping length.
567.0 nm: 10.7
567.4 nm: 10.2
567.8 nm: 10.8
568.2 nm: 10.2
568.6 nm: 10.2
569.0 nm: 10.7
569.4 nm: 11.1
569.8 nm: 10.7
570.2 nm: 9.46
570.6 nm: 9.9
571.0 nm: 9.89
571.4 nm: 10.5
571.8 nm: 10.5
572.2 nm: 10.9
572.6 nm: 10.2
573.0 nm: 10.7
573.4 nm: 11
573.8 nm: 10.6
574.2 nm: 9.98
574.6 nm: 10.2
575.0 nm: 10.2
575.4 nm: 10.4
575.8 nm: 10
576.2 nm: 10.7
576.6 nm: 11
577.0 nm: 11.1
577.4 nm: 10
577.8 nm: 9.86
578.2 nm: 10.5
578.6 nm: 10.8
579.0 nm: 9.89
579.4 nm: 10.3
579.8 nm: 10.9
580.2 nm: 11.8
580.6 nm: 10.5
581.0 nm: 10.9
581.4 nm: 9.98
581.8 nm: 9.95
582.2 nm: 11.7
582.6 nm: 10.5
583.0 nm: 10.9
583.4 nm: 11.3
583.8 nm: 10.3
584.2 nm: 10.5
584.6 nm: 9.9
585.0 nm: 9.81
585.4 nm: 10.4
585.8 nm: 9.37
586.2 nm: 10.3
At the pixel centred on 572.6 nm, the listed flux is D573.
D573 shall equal 10.2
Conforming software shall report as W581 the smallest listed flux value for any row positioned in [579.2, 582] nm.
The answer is 9.95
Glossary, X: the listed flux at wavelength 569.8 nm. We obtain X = 10.7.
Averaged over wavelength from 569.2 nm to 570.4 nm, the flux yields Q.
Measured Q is 10.4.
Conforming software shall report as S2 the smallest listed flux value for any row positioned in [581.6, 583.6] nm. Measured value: 9.95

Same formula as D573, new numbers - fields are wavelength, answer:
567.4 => 10.2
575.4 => 10.4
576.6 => 11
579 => 9.89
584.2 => 10.5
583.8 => 10.3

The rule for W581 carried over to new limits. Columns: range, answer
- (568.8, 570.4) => 9.46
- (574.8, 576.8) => 10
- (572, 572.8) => 10.2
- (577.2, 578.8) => 9.86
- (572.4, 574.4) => 9.98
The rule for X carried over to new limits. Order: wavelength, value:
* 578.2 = 10.5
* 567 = 10.7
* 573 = 10.7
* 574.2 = 9.98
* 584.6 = 9.9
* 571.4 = 10.5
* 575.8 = 10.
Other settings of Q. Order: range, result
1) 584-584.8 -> 10.2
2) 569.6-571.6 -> 10.1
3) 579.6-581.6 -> 10.8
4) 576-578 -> 10.5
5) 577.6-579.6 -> 10.3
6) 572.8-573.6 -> 10.9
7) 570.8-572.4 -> 10.4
